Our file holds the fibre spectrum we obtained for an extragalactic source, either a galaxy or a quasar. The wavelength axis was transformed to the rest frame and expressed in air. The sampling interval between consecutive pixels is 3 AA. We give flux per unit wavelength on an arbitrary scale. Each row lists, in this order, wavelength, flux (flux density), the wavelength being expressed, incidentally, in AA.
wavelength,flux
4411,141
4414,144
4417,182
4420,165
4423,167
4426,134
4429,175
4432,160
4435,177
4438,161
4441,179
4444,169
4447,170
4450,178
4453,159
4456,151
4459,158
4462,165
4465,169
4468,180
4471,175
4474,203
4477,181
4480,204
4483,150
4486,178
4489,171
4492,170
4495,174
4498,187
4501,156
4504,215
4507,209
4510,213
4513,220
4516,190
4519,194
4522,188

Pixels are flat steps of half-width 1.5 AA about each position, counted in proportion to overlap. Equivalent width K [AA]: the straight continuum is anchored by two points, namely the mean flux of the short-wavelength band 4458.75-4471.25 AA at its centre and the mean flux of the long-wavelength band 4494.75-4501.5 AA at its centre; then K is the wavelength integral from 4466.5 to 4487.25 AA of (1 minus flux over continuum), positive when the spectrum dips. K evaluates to -1.2 AA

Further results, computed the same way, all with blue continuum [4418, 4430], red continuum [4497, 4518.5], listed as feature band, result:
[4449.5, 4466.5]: 1.3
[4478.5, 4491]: 0.8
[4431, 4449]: -0.2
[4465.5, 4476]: -0.1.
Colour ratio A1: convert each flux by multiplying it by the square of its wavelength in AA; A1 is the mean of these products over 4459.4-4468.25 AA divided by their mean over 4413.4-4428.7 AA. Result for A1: 1.07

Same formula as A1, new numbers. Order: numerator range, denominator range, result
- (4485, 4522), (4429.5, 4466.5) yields 1.17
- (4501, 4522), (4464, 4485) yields 1.14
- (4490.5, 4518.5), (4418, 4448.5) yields 1.20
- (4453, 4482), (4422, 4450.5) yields 1.06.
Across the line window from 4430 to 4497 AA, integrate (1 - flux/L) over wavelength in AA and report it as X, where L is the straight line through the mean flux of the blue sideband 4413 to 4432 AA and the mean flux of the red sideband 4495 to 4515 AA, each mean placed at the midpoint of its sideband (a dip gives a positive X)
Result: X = 2.7 AA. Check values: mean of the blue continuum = 162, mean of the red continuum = 198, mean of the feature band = 172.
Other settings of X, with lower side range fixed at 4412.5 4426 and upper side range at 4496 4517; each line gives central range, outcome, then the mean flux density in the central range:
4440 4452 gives -0.05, 173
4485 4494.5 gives 0.91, 173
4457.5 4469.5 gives 0.80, 168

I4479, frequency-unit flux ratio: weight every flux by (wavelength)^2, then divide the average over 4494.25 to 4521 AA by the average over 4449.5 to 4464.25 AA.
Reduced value 1.24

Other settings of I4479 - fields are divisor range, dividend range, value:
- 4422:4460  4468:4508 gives 1.13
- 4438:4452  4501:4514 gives 1.24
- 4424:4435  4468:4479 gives 1.19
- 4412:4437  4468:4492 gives 1.13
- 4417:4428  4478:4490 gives 1.13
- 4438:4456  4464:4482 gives 1.11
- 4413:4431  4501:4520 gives 1.31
